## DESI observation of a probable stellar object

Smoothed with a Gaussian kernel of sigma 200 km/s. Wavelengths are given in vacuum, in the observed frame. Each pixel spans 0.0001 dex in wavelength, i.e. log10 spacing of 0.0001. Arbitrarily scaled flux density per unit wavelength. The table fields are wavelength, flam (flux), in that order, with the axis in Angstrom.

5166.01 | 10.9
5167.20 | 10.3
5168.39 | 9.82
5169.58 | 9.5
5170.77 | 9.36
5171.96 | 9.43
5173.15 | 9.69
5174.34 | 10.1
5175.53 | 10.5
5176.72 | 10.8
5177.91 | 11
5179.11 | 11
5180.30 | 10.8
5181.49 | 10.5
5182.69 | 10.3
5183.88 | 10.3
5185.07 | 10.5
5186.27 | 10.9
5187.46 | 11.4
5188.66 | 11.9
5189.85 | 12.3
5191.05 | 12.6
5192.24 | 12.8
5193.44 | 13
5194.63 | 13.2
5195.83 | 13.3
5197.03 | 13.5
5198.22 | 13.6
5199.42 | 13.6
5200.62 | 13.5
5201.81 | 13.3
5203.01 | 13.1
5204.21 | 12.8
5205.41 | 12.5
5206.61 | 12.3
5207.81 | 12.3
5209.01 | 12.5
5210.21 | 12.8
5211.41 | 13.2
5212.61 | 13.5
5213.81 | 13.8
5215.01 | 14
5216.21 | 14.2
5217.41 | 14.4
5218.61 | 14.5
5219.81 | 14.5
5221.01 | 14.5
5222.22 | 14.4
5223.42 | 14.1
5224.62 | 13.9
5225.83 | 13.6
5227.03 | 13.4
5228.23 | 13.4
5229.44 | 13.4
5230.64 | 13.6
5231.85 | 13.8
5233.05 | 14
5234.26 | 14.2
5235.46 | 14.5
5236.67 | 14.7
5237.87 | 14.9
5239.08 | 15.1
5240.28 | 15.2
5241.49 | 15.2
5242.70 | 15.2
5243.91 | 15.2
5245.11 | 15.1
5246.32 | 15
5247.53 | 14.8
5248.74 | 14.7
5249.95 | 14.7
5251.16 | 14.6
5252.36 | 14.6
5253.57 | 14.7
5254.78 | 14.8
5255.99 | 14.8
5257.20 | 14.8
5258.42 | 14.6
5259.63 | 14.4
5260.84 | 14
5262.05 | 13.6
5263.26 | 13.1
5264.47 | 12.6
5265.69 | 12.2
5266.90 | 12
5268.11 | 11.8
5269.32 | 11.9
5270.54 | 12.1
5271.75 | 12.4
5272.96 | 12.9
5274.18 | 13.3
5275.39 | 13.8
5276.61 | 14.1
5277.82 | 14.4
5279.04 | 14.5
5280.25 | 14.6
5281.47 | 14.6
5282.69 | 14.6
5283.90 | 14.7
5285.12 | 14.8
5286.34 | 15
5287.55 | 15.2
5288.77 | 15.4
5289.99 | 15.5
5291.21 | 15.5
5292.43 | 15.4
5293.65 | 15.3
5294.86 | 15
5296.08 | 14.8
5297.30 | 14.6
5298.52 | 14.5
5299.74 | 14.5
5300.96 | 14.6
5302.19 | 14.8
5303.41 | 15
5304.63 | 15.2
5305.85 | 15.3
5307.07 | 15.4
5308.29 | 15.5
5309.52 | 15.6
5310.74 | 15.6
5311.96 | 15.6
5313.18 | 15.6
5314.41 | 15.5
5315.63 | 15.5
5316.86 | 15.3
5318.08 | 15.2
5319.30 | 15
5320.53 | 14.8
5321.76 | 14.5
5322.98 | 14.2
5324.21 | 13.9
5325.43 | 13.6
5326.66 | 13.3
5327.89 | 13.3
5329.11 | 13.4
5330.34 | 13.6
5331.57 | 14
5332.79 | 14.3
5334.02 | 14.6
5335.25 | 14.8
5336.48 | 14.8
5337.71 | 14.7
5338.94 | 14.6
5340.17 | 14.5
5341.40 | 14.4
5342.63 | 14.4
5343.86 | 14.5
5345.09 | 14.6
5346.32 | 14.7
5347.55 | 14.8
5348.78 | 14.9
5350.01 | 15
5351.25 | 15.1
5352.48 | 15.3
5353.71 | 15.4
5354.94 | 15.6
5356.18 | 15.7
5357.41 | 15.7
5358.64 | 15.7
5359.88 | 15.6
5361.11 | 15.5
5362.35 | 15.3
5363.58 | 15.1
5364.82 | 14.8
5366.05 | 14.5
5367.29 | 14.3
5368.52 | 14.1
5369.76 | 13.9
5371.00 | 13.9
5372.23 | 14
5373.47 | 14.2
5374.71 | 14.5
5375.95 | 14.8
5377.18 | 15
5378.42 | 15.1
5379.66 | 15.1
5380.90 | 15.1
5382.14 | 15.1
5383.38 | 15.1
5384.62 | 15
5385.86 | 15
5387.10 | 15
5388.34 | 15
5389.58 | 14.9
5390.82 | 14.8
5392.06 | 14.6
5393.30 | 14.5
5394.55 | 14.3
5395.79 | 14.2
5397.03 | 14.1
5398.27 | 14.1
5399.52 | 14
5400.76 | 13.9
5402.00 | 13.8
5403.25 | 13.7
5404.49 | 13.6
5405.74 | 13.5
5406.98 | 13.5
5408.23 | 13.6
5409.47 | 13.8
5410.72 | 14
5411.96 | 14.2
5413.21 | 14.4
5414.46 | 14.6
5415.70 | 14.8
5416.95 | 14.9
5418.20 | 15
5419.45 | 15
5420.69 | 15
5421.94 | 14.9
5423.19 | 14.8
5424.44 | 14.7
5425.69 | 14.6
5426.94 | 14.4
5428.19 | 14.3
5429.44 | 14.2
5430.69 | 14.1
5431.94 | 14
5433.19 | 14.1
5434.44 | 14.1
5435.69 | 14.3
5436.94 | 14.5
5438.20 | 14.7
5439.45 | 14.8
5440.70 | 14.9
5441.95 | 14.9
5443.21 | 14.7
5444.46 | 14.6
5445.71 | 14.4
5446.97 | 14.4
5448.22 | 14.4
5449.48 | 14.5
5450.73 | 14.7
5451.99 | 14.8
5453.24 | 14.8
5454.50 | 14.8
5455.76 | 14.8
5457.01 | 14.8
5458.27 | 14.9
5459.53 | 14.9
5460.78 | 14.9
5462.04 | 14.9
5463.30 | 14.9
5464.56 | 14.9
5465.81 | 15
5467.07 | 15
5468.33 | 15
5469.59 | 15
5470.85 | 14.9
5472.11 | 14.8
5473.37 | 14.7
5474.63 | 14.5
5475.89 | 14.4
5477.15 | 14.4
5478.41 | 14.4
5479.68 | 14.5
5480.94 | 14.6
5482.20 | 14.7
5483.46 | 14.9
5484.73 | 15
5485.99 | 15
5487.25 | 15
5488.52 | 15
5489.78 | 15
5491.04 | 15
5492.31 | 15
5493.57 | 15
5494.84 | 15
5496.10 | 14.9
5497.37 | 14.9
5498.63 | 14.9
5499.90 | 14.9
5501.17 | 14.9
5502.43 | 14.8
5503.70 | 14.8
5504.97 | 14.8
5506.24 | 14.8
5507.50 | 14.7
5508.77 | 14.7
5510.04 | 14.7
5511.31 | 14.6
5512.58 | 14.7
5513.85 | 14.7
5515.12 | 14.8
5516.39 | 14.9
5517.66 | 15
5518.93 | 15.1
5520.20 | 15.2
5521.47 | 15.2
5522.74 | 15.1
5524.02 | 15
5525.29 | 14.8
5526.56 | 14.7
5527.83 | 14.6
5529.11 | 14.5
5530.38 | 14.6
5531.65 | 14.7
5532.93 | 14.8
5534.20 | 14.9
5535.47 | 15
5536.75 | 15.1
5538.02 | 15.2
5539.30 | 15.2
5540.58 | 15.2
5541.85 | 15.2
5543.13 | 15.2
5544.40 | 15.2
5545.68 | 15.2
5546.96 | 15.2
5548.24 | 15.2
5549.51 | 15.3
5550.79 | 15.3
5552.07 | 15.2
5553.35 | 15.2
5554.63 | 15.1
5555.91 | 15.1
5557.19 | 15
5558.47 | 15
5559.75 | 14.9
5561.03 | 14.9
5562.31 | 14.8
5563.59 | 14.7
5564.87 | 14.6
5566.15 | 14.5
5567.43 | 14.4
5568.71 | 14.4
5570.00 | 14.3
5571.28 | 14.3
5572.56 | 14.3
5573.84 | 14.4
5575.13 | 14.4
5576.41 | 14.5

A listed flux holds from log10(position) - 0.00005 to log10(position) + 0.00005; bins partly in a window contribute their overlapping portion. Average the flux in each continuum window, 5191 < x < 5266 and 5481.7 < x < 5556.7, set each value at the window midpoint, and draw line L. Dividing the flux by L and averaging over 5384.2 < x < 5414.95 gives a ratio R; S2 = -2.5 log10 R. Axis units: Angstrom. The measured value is 0.02 mag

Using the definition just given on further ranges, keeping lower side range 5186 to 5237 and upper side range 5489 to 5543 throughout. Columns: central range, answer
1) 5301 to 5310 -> -0.10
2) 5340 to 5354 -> -0.06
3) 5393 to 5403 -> 0.02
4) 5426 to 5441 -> 0.01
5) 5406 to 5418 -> 0.01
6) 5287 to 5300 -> -0.10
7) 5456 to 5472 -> -0.02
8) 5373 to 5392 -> -0.05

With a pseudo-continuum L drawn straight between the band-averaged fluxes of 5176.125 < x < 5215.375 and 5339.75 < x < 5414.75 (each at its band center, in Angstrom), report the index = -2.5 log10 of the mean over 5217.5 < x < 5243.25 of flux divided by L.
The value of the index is -0.12 mag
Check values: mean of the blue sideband 12.3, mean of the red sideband 14.6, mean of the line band 14.3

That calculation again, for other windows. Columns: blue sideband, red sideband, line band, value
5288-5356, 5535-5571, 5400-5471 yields 0.028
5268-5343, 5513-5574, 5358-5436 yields 0.012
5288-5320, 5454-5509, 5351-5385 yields 0.009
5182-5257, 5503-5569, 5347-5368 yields -0.074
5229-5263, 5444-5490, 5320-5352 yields 0.022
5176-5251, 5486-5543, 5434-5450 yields -0.003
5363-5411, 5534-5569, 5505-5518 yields 0.008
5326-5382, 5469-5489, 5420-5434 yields 0.018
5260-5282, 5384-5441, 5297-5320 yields -0.124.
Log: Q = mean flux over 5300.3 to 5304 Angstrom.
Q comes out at 14.8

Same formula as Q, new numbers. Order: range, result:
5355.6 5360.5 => 15.7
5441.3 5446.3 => 14.7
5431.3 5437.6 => 14.2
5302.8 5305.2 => 15.1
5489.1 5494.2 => 15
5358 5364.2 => 15.4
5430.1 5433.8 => 14.1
